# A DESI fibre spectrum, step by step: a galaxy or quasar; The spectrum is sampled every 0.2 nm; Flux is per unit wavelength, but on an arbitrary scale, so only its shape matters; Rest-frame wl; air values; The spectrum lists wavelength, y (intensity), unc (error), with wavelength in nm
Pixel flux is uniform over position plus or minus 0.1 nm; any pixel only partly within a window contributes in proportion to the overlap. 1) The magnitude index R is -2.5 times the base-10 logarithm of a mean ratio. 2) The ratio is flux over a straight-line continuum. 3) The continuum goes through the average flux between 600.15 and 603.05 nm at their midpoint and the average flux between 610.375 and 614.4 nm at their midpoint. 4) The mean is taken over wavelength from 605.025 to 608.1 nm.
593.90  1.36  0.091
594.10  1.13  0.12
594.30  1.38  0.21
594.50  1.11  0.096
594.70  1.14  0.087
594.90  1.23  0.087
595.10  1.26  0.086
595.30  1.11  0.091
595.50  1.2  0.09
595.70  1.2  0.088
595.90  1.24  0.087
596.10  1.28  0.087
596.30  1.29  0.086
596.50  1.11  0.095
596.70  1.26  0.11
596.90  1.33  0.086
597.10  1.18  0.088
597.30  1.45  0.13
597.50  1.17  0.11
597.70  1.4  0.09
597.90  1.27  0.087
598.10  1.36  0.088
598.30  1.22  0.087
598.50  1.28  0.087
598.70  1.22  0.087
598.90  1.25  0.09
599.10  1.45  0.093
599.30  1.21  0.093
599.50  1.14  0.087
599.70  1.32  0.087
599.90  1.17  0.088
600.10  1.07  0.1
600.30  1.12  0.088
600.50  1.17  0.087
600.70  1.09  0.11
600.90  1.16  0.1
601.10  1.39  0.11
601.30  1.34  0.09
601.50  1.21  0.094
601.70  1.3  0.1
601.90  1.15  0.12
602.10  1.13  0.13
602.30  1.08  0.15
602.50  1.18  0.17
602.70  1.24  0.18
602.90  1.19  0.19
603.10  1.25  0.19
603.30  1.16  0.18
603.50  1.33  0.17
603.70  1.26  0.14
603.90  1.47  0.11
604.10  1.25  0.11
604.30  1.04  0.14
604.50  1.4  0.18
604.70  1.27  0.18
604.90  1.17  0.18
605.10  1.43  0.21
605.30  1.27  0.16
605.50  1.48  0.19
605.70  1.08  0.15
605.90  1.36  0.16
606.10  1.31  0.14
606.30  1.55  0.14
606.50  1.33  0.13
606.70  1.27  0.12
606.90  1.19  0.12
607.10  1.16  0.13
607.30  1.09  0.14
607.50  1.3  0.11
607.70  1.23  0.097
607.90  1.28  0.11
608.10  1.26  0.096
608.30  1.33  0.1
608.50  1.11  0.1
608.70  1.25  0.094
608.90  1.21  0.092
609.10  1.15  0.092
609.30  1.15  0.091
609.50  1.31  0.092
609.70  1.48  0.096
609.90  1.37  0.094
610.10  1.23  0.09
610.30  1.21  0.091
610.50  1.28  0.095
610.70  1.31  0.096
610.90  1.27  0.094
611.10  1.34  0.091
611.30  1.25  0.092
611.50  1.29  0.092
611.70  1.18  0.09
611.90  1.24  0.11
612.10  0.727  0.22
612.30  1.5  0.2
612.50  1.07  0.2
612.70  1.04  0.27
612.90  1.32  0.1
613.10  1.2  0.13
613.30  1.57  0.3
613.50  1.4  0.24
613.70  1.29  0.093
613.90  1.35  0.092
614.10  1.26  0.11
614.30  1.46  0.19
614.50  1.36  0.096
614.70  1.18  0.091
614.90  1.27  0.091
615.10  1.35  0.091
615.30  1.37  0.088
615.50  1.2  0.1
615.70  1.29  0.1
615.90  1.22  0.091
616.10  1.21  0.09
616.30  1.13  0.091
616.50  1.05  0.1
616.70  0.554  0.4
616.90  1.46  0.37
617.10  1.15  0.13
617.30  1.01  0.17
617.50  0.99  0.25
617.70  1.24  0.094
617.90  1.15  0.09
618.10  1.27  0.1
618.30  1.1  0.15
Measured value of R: -0.05 mag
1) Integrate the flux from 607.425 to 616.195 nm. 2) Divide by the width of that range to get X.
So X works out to 1.27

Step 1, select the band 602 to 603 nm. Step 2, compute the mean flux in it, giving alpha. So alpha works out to 1.16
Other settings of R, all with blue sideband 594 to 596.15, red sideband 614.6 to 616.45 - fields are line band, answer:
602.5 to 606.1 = -0.04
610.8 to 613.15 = 0.03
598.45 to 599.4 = -0.06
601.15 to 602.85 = 0.01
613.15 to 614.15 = -0.11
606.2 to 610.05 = -0.03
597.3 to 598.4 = -0.08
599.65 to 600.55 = 0.05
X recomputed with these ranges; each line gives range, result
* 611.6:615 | 1.26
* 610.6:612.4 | 1.23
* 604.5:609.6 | 1.26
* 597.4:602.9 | 1.22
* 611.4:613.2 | 1.17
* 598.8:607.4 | 1.24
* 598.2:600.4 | 1.22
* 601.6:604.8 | 1.23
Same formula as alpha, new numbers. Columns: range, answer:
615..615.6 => 1.31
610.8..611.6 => 1.29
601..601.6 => 1.31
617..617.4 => 1.08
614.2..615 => 1.32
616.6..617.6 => 1.03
